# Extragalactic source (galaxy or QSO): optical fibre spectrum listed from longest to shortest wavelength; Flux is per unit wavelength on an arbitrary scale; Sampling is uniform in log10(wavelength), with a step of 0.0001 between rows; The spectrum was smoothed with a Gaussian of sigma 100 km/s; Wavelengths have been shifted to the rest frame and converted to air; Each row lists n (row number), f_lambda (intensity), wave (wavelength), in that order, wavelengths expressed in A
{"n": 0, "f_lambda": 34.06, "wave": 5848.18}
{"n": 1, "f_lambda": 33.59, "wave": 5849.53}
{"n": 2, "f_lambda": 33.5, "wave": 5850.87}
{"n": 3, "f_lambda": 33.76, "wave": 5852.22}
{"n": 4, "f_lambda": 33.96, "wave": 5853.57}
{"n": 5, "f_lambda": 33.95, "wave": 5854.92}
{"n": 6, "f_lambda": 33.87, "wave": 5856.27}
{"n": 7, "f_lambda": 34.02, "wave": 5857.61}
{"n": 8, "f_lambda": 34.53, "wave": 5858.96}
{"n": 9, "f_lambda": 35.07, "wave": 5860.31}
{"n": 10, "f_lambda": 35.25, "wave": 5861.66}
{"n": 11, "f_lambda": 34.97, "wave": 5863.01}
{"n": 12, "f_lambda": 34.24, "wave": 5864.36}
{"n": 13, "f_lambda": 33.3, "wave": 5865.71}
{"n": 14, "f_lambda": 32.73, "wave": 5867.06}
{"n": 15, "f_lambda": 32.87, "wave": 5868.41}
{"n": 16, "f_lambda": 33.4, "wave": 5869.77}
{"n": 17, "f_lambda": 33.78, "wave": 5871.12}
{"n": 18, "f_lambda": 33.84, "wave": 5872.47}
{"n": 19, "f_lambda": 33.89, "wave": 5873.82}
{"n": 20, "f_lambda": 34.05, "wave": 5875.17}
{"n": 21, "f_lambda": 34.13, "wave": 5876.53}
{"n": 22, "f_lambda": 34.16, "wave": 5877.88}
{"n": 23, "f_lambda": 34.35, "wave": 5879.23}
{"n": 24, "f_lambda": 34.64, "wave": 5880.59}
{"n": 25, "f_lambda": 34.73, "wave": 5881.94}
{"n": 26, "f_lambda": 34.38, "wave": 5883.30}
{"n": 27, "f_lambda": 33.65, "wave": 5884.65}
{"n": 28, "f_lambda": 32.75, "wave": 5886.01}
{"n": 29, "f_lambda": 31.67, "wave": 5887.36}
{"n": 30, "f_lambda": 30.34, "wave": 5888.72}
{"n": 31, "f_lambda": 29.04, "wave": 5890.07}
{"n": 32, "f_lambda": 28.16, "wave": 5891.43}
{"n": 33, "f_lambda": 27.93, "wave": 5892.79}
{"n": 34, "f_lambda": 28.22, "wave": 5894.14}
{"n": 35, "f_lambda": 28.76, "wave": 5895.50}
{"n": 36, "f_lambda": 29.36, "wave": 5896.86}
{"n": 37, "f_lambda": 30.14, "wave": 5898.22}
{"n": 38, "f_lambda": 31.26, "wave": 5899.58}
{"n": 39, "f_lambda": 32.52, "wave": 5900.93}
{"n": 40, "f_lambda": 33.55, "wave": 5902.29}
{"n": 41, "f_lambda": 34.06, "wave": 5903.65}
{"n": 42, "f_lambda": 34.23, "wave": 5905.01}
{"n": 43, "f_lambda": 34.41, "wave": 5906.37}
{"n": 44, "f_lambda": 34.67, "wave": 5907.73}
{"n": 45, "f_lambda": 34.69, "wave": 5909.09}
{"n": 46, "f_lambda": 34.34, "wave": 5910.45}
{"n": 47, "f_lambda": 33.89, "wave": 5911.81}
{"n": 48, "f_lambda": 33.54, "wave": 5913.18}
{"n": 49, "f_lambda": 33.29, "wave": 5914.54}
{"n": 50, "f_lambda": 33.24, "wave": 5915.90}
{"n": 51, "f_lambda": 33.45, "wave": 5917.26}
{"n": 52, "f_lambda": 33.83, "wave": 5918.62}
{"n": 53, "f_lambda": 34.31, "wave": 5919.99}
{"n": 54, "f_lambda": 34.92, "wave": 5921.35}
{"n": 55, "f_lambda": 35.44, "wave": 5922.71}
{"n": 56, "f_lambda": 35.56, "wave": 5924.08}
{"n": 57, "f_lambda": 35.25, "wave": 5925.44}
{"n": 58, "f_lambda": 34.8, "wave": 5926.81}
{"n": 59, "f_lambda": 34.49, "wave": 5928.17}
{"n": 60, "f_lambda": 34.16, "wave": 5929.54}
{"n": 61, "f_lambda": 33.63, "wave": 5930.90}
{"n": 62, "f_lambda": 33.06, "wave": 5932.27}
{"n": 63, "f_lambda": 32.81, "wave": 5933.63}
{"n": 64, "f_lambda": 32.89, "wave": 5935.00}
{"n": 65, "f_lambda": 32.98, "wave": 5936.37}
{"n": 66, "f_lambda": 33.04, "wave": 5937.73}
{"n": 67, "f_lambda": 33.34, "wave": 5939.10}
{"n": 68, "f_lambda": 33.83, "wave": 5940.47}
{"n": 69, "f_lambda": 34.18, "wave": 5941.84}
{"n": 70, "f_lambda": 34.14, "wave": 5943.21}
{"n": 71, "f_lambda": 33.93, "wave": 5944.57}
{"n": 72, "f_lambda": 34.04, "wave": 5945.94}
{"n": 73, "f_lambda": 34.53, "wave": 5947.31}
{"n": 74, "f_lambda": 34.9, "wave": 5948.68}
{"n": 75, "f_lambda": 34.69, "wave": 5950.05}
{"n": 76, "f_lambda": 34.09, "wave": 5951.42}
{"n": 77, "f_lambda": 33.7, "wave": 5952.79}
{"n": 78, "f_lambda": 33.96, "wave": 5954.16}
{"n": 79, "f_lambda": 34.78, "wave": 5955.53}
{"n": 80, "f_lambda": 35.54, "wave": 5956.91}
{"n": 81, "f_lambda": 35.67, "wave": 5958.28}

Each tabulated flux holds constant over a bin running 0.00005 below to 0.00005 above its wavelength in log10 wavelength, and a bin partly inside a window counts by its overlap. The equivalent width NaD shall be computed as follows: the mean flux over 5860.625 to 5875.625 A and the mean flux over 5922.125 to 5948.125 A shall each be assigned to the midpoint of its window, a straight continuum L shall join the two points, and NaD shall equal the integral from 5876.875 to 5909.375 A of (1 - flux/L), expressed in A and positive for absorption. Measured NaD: 1.7 A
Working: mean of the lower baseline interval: 33.9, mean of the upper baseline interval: 34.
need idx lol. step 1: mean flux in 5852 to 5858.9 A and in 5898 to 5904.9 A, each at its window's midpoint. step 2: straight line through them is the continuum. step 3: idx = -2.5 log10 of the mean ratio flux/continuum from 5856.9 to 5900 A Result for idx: 0.02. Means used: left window 34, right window 32.6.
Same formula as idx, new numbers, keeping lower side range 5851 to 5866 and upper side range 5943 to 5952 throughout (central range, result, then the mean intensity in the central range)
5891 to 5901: 0.167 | 29.4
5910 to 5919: 0.022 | 33.6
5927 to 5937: 0.027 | 33.5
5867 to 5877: 0.021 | 33.6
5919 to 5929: -0.017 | 34.9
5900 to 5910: 0.011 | 34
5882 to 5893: 0.099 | 31.3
